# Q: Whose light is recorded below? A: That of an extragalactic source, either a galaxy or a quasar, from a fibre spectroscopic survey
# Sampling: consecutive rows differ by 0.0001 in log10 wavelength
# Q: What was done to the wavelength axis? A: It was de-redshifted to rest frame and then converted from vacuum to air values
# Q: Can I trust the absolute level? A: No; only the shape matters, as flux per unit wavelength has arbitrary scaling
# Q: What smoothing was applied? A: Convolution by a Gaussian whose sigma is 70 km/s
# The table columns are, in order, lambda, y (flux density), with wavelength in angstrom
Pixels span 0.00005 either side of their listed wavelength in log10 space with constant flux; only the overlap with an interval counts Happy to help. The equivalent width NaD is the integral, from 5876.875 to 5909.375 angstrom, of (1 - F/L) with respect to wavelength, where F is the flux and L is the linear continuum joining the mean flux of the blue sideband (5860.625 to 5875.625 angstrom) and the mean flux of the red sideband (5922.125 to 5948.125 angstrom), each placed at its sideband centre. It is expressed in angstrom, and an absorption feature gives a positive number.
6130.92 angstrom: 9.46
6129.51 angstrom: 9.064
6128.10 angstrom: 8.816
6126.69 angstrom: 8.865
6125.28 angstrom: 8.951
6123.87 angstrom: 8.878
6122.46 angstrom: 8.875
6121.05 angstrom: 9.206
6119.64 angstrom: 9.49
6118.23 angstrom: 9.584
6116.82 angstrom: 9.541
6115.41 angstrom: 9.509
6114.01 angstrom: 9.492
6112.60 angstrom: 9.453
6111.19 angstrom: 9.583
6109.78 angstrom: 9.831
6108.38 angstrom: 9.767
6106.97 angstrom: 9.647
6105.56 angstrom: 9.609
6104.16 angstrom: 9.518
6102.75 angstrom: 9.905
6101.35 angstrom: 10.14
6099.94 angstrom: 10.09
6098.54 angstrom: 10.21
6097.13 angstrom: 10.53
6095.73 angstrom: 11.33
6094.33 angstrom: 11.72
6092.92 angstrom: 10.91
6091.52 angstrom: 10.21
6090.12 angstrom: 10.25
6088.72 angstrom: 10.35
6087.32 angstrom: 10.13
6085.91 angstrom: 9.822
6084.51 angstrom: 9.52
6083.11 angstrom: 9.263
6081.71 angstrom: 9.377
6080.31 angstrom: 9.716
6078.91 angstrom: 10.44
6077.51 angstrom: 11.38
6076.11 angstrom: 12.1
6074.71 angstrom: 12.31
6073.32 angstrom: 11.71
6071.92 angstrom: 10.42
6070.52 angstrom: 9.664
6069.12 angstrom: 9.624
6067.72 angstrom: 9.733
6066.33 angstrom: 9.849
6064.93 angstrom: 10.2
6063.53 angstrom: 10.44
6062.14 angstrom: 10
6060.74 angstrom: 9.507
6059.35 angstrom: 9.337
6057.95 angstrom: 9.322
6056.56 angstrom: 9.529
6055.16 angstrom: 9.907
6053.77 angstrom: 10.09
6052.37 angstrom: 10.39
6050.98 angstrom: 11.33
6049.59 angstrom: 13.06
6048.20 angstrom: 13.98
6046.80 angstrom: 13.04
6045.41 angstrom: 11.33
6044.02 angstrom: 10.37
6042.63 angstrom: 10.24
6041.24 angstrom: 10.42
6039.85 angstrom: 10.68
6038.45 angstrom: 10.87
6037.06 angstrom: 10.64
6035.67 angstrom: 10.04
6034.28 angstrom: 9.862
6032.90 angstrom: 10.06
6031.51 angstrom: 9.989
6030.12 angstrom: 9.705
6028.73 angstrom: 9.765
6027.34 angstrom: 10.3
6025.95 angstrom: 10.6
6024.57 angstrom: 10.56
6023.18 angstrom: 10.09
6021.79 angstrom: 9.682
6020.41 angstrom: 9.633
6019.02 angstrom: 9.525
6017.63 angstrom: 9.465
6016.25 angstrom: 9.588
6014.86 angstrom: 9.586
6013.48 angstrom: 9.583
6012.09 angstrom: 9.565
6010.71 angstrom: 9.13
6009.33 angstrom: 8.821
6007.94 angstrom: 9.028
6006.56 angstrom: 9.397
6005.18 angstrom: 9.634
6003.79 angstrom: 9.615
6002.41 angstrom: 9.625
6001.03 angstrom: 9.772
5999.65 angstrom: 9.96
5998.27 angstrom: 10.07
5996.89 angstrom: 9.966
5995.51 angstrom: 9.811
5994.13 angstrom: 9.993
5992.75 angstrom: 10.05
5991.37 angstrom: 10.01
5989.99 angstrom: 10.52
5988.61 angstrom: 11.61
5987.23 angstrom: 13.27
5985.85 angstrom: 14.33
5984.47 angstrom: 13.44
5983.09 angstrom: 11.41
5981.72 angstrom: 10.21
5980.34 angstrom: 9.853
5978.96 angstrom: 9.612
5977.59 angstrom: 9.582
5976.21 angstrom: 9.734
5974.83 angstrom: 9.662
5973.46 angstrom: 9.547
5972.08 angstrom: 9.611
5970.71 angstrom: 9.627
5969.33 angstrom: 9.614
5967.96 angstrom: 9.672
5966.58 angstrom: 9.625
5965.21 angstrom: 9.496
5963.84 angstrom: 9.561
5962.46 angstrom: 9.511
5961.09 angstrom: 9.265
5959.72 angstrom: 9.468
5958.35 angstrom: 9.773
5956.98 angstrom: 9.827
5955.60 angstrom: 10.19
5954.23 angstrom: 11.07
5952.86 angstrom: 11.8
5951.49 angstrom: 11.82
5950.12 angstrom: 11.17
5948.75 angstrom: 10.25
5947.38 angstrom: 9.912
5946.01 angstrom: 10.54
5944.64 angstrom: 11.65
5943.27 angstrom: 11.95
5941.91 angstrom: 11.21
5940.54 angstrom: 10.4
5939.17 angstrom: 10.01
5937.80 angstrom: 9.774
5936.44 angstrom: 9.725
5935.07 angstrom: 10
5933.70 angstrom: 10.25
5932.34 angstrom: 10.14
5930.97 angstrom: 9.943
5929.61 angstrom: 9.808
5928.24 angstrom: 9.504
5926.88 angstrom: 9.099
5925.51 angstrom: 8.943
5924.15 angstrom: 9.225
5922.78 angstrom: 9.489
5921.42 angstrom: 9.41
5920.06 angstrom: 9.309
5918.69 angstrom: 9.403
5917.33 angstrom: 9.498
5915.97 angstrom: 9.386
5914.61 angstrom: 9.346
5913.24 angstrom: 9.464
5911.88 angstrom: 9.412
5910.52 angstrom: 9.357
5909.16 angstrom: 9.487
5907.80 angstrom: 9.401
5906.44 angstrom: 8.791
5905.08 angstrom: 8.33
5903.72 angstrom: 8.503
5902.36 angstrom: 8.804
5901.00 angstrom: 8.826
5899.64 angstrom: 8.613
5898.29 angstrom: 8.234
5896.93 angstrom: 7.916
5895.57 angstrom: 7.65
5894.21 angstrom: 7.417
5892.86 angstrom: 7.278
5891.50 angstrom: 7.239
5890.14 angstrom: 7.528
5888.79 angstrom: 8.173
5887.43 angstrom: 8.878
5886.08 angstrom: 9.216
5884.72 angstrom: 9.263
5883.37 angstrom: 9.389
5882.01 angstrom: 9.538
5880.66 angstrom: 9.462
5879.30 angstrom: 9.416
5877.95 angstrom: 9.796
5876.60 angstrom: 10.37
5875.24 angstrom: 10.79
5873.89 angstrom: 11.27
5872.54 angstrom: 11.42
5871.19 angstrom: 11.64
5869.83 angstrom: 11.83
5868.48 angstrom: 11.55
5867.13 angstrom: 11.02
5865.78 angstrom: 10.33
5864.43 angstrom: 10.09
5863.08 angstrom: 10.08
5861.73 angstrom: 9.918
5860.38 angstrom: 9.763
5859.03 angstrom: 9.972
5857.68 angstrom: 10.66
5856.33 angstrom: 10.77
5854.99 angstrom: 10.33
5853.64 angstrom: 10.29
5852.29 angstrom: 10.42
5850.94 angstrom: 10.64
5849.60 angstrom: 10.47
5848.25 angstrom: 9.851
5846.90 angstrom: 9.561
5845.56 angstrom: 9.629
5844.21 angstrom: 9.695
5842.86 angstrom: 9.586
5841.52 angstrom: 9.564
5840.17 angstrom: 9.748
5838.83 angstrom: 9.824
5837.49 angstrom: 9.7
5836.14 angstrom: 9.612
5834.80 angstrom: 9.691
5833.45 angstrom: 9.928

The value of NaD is 6.0 angstrom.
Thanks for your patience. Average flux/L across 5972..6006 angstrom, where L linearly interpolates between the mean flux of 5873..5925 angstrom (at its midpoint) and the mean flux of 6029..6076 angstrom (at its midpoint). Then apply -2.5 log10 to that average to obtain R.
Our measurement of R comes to -0.06 mag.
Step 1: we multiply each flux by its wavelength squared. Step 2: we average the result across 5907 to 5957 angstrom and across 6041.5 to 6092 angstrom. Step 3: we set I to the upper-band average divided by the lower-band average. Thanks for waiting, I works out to 1.1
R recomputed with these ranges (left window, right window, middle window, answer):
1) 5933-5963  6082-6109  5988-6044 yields 0.04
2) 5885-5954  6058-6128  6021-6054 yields -0.10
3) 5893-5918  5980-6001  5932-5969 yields -0.04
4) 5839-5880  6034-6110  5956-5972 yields 0.09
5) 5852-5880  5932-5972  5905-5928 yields 0.12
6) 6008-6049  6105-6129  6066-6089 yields -0.06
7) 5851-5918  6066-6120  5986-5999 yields -0.09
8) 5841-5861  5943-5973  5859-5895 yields 0.04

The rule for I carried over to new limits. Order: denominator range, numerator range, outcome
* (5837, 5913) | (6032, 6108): 1.16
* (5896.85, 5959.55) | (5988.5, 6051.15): 1.08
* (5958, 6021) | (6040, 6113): 1.07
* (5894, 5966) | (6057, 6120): 1.10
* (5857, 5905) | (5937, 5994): 1.14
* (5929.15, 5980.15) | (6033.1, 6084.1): 1.08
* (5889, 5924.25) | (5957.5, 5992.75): 1.21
